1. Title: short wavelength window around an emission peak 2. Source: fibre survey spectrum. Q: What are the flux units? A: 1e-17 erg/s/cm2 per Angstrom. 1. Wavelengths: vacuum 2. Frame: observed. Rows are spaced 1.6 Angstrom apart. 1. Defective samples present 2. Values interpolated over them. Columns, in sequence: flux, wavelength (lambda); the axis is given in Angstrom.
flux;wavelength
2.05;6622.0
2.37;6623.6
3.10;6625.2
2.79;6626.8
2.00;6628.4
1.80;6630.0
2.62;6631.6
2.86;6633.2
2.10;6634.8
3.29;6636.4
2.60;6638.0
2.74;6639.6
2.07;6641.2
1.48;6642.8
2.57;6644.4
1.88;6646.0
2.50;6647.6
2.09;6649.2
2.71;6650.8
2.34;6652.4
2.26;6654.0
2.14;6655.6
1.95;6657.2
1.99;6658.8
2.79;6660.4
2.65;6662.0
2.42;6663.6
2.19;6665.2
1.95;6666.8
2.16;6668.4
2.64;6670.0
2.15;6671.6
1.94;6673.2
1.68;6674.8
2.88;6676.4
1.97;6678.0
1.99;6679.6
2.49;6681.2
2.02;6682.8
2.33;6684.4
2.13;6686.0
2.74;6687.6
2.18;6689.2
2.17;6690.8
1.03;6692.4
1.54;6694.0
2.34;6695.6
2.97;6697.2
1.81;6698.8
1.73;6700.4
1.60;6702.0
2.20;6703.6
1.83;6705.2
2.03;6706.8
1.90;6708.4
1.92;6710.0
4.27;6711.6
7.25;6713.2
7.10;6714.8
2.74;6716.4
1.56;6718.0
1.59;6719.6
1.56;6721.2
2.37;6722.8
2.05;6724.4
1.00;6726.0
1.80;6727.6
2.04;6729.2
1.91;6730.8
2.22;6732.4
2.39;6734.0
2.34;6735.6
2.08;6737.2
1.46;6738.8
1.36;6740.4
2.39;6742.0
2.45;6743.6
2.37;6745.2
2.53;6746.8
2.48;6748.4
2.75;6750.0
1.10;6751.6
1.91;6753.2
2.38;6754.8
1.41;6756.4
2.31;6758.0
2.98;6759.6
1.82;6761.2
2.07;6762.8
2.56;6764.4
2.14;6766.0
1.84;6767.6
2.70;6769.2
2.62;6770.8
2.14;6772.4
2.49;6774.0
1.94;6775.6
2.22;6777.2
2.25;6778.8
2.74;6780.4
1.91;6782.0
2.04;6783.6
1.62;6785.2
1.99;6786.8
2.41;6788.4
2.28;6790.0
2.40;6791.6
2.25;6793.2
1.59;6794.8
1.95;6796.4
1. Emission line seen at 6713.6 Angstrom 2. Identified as H-beta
